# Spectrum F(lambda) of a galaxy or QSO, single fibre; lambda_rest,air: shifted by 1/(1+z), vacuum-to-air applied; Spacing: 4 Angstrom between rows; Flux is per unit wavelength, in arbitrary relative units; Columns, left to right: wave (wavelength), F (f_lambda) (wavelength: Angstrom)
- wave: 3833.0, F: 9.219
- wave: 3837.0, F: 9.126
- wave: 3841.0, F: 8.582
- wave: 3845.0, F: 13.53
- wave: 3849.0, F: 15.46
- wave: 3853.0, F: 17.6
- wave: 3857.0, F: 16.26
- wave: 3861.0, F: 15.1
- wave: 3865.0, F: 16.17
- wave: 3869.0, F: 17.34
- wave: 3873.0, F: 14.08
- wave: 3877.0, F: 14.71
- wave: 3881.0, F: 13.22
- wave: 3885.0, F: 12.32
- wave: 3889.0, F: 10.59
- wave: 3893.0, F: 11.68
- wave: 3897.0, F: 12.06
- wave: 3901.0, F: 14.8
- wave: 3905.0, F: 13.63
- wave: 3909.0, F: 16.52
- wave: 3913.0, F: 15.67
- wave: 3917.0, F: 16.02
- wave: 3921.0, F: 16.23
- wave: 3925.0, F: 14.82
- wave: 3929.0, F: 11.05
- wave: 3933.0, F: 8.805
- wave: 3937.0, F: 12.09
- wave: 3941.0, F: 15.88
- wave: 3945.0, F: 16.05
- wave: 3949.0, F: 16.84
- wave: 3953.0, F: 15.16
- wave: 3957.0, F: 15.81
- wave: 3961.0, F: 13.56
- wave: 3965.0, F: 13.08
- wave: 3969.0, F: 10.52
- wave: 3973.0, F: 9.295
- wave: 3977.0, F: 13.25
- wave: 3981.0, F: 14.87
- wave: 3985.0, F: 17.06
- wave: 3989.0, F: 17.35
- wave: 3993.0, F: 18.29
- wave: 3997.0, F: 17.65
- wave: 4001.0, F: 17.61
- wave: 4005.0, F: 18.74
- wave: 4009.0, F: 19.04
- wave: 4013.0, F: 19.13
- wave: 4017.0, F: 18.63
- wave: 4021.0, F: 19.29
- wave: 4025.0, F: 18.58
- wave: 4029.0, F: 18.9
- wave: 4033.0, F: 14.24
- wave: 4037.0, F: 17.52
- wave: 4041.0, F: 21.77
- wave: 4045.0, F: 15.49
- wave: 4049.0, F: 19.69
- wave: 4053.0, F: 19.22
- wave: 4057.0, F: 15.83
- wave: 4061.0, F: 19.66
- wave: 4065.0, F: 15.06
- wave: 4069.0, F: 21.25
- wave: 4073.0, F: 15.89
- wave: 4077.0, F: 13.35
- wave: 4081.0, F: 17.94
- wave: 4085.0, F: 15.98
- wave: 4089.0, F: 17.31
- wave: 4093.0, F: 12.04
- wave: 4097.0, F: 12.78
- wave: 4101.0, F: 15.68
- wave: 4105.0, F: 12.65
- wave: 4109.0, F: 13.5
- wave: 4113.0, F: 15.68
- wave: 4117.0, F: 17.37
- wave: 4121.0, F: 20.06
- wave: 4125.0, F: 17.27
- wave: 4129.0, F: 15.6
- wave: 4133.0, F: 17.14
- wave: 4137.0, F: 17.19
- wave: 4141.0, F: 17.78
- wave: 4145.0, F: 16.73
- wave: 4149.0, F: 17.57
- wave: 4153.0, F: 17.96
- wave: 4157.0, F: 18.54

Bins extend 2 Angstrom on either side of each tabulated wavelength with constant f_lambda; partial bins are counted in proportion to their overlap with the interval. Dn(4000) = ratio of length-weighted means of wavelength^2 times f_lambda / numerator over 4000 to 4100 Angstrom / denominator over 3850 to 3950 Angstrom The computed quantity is 1.30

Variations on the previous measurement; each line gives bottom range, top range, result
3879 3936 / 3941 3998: 1.15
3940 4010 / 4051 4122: 1.10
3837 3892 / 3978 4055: 1.39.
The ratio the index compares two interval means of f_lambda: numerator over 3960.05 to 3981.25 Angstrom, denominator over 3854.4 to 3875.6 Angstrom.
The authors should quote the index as 0.8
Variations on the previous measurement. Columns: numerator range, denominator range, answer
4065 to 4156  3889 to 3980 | 1.19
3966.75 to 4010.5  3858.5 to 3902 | 1.14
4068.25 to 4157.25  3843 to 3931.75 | 1.13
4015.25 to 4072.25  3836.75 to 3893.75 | 1.31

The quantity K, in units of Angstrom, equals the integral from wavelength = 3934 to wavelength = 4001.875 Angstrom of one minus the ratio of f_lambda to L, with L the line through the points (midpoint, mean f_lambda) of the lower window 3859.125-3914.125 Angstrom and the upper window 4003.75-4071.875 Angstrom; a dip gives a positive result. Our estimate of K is 6.5 Angstrom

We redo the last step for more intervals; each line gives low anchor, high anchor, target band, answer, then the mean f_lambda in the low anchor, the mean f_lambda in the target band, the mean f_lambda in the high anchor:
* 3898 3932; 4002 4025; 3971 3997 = 3.6 Angstrom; 14.6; 15.2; 18.9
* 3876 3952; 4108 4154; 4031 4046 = -1.6 Angstrom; 13.8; 17.4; 17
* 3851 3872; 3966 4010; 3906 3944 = 4.4 Angstrom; 16.4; 14.2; 15.7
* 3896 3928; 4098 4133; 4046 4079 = -3.7 Angstrom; 14.9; 17.4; 16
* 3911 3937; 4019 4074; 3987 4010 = -2.4 Angstrom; 13.6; 18.1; 18.1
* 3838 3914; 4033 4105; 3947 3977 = 3.5 Angstrom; 14.1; 13.5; 16.7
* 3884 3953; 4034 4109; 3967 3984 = 3.0 Angstrom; 13.9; 12.3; 16.5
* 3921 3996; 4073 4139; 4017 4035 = -3.6 Angstrom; 14.2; 17.8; 15.7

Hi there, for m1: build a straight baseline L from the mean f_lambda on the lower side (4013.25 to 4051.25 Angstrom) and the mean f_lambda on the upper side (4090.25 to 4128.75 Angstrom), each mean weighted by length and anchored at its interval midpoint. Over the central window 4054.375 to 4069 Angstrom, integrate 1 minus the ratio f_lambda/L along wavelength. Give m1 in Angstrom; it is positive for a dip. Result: -0.4 Angstrom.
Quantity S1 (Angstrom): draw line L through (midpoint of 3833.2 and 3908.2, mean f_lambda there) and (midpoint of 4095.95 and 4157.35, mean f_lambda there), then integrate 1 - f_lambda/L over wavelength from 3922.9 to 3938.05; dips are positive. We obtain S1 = 2.7 Angstrom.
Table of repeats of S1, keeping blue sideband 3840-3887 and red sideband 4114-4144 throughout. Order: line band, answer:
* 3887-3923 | 2.31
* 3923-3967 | 4.50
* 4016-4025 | -1.45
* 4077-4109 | 4.32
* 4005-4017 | -2.05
